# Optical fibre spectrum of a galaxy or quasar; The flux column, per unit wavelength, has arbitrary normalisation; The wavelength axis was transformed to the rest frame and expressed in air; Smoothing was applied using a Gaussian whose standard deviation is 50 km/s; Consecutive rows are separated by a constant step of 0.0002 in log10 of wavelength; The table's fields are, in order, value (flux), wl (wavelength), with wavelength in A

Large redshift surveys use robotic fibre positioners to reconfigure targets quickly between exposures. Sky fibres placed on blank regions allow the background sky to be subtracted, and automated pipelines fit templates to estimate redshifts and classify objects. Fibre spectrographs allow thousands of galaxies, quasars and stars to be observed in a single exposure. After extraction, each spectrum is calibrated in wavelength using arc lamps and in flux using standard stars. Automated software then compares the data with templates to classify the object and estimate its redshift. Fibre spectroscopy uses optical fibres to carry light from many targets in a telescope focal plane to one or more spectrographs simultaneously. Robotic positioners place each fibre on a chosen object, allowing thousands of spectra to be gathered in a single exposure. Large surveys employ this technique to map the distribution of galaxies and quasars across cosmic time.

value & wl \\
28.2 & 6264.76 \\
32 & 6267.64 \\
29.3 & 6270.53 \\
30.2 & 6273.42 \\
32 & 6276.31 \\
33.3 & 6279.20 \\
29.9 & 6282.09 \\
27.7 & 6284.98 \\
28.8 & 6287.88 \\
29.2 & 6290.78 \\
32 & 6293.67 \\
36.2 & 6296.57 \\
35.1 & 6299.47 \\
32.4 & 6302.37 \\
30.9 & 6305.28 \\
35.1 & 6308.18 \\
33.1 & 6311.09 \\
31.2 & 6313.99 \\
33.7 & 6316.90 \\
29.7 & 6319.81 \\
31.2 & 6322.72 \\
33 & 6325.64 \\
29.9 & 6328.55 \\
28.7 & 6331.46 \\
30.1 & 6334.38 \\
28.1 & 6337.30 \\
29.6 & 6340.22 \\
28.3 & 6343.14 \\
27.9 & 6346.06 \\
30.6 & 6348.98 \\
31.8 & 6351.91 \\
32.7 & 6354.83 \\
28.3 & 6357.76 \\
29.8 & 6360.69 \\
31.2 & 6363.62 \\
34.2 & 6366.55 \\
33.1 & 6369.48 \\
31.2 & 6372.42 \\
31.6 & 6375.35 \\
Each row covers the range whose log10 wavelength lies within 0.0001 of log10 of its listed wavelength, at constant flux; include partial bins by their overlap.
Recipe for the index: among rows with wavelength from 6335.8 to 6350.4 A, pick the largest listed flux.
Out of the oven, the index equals 30.6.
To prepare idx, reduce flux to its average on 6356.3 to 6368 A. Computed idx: 30.9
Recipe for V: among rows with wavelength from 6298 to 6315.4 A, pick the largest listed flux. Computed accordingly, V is 35.1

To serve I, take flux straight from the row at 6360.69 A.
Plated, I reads 29.8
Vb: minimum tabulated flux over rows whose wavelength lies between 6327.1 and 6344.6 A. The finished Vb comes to 28.1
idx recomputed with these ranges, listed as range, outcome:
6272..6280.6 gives 31.8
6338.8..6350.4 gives 29.1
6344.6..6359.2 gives 30.3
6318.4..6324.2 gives 30.4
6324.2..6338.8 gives 30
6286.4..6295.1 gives 30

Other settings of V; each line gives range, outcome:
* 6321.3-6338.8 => 33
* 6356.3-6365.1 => 31.2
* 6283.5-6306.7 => 36.2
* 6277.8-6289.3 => 33.3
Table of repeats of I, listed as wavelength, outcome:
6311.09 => 33.1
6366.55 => 34.2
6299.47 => 35.1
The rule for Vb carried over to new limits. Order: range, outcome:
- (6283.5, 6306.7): 27.7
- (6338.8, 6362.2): 27.9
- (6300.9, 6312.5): 30.9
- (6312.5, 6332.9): 28.7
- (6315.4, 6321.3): 29.7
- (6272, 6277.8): 30.2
